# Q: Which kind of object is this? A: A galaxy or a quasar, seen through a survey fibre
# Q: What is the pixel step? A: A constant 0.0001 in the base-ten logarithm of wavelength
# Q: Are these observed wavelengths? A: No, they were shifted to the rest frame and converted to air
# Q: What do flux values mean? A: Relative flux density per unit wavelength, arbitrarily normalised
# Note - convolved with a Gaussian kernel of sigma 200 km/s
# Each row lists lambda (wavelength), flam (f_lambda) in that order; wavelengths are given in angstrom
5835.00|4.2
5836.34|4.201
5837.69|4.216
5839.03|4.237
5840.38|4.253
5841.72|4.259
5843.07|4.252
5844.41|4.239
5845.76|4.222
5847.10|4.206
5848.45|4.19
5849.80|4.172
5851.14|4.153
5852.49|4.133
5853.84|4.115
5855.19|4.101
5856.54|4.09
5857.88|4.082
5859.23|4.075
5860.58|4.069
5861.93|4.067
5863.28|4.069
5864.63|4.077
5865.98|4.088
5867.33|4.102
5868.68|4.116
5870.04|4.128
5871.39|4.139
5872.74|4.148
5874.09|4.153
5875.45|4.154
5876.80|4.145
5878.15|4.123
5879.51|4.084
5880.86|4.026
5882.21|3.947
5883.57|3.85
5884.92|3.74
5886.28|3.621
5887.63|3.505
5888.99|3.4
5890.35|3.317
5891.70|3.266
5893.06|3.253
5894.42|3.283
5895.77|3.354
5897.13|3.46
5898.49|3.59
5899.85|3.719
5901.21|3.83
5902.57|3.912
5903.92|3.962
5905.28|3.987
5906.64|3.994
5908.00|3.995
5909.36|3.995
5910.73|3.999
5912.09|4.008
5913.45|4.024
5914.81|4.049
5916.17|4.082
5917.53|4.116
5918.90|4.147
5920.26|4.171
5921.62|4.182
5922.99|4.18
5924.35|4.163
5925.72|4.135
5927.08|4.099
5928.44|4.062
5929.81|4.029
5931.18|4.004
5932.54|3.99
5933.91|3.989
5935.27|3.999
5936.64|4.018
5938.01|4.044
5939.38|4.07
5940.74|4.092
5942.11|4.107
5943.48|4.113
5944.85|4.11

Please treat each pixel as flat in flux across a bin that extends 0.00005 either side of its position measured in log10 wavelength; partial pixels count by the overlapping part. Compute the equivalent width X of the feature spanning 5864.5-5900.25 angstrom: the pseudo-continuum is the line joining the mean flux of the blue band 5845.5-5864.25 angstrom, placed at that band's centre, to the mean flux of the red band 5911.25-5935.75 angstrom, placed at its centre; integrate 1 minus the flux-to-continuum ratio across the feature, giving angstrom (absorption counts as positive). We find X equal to 2.6 angstrom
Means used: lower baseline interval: 4.12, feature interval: 3.8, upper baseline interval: 4.08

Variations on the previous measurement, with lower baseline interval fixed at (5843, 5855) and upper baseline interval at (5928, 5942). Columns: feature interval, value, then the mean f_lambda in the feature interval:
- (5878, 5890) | 1.0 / 3.78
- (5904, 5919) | 0.2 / 4.03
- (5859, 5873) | 0.2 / 4.1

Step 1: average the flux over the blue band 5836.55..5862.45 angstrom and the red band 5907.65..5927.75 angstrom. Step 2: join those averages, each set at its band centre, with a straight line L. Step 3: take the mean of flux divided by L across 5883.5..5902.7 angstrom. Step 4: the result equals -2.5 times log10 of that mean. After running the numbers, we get 0.17 mag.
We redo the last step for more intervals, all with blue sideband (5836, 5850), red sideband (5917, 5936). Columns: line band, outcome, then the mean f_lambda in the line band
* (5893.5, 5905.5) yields 0.13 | 3.66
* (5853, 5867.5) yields 0.03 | 4.09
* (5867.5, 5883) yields 0.02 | 4.1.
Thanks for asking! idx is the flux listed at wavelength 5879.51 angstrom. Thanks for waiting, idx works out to 4.084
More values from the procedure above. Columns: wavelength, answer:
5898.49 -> 3.59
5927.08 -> 4.099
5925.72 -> 4.135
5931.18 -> 4.004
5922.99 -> 4.18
